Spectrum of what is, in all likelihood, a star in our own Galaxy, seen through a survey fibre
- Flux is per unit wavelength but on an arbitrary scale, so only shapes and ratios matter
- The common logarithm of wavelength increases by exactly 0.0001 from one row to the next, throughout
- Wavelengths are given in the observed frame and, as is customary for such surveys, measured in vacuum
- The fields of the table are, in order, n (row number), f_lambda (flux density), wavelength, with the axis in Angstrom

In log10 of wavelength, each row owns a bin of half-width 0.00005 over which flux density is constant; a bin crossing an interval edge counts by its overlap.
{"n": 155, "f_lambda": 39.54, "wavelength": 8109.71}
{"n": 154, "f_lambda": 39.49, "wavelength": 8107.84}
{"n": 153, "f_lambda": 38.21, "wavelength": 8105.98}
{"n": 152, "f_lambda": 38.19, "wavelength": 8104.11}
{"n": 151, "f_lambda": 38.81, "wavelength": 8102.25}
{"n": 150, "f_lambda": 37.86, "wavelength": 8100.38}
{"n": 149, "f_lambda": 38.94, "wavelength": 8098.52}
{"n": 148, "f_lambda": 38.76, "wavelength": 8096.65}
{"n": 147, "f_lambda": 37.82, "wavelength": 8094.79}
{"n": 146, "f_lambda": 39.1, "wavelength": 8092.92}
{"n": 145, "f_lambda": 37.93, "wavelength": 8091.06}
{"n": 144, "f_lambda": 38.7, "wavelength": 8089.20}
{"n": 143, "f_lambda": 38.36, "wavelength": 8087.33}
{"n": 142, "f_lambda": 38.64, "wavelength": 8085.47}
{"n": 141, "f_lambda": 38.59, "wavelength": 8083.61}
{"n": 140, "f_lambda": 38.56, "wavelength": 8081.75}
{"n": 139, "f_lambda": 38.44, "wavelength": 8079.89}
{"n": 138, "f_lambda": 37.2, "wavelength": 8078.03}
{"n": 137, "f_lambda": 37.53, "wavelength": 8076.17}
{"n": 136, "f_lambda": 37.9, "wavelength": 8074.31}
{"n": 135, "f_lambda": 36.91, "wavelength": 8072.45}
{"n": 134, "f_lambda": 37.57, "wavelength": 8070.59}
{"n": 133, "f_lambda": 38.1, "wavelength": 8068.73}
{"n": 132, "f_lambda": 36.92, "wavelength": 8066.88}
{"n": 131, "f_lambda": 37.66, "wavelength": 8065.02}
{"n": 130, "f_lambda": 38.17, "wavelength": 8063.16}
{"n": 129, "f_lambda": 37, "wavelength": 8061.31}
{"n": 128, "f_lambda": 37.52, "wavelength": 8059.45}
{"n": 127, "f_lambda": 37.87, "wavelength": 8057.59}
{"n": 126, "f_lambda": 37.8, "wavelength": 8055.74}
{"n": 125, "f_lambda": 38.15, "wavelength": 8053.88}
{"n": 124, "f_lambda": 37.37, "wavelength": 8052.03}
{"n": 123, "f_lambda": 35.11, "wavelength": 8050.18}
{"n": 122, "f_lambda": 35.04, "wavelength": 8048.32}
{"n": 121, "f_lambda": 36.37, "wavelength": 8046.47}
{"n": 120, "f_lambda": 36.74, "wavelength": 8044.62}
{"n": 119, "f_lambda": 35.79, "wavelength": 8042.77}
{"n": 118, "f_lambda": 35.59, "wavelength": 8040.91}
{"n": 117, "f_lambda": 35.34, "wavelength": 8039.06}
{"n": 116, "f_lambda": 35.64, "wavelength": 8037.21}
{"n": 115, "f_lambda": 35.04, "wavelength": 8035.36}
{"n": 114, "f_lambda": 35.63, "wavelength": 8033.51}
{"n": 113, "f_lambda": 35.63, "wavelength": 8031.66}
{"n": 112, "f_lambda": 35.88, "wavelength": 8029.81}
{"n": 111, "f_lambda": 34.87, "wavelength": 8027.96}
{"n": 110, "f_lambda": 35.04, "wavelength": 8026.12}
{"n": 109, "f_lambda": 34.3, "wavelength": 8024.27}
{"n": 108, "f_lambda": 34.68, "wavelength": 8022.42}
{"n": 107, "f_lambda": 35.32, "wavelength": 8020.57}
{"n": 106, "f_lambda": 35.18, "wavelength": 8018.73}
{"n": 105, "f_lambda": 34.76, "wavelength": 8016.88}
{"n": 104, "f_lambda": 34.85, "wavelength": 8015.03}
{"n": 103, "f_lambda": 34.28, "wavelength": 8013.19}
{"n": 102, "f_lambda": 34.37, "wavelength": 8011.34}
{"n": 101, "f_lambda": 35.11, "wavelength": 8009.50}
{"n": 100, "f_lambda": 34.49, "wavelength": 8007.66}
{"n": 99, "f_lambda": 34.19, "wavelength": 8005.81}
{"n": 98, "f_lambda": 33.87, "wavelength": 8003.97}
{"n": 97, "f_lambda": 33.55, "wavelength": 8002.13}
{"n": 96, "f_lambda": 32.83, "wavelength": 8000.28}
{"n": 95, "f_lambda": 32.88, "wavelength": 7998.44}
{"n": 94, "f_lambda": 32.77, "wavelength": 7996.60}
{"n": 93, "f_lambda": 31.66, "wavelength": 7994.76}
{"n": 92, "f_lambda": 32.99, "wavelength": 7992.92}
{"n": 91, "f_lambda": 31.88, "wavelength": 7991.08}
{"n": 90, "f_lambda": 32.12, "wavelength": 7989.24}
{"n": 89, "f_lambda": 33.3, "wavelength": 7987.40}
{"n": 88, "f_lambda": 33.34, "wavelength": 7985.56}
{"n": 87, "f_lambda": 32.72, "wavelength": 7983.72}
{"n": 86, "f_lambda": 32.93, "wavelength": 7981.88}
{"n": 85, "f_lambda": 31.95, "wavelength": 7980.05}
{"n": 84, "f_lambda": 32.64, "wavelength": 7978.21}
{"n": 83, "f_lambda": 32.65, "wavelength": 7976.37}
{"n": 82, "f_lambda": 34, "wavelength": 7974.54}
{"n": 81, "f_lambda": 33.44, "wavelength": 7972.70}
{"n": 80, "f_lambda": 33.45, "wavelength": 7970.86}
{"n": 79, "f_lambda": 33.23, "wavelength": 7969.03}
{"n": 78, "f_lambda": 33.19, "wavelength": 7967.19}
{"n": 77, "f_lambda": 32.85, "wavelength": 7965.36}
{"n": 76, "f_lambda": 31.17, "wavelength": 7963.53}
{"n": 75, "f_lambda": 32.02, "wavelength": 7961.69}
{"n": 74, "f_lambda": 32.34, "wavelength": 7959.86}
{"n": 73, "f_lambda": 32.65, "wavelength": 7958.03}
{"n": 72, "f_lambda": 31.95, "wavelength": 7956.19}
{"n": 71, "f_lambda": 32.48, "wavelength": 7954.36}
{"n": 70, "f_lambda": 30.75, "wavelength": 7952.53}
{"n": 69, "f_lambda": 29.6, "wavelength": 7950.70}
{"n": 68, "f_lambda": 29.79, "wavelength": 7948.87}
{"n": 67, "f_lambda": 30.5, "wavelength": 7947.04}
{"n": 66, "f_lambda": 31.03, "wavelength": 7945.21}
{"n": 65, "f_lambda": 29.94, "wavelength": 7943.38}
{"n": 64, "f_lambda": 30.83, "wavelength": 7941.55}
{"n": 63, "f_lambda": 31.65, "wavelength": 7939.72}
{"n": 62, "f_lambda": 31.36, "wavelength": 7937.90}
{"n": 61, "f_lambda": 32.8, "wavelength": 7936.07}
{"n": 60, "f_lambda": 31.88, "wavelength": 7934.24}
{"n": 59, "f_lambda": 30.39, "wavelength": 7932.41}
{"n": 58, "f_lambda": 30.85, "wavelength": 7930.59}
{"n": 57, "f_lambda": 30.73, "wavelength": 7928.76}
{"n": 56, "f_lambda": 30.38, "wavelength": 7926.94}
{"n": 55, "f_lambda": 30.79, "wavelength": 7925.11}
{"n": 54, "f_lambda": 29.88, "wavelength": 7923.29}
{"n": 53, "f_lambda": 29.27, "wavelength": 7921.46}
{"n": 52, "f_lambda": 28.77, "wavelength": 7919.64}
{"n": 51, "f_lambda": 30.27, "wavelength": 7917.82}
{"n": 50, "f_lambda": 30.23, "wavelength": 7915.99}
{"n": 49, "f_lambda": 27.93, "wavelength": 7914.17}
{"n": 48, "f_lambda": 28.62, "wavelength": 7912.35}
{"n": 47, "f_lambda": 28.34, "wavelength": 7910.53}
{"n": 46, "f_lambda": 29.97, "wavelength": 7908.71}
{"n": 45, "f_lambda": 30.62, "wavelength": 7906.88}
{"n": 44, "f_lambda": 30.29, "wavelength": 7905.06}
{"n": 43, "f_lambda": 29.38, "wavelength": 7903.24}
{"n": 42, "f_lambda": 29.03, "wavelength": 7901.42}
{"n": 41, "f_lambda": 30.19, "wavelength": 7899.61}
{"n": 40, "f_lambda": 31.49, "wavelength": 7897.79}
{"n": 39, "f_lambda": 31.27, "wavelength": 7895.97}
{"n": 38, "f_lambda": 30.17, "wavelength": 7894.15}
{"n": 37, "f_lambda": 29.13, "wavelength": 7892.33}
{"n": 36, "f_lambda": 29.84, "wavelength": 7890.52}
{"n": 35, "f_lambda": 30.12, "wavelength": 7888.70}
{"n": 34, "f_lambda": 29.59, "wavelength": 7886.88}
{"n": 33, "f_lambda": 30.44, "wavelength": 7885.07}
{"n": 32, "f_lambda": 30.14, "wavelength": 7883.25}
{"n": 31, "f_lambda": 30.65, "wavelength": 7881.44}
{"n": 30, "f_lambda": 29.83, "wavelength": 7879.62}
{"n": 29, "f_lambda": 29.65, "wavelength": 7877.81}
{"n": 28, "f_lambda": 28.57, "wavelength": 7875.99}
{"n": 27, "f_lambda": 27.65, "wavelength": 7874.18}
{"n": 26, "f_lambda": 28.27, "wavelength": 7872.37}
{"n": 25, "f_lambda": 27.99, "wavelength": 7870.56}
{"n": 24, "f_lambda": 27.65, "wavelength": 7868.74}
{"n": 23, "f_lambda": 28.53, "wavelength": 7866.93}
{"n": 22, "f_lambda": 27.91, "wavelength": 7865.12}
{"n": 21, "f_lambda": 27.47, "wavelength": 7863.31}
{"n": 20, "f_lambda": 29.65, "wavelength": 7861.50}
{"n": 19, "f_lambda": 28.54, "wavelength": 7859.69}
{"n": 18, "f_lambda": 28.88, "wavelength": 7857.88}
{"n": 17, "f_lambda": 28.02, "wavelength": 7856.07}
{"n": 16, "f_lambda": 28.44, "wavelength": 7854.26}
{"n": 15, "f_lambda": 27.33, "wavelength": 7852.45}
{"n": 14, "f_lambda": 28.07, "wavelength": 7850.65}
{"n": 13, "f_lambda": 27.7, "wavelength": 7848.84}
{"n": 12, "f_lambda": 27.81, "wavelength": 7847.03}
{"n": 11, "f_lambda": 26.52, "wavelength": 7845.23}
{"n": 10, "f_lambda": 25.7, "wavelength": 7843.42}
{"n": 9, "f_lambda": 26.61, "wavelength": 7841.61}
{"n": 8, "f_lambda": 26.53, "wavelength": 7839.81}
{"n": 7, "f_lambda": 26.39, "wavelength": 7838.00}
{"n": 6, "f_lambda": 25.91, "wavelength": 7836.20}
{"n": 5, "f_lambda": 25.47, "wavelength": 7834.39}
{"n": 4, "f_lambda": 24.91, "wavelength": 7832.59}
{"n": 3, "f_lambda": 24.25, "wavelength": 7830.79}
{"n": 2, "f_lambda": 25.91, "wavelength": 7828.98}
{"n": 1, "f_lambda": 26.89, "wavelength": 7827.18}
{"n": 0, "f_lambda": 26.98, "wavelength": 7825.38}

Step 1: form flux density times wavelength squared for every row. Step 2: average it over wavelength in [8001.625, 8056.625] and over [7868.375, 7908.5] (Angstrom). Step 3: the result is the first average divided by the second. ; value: 1.2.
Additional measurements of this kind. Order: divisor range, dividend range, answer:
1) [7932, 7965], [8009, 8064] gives 1.17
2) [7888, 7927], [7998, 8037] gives 1.20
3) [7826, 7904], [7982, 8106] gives 1.33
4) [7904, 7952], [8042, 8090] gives 1.28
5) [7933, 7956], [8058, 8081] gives 1.25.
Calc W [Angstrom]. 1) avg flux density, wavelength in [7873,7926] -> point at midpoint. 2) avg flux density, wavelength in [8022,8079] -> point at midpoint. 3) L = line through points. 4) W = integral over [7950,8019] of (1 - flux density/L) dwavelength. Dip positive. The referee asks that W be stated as 1.1 Angstrom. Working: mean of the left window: 29.7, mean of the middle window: 33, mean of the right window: 36.5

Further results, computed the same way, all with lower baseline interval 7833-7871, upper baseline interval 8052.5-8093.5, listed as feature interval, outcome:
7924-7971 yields 0.8 Angstrom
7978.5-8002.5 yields 0.9 Angstrom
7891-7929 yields 0.4 Angstrom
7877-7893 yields -0.5 Angstrom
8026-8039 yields 0.2 Angstrom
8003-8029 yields 0.4 Angstrom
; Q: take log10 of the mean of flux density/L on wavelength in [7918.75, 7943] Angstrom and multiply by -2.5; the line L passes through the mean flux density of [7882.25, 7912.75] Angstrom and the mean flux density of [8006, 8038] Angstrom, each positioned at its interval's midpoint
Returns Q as 0.020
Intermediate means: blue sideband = 29.9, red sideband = 35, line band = 30.7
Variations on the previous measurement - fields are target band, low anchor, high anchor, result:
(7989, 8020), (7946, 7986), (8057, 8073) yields 0.02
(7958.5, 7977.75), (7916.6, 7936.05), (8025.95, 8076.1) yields -0.01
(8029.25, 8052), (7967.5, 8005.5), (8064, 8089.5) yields 0.01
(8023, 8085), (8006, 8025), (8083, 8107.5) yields -0.01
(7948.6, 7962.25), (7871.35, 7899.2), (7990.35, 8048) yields 0.03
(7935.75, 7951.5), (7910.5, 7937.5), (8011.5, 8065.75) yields 0.01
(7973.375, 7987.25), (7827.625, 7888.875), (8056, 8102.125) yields 0.02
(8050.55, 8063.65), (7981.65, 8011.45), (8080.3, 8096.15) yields -0.03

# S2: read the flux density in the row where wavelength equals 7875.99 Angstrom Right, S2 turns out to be 28.57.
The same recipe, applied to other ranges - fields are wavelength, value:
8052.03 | 37.37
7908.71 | 29.97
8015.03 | 34.85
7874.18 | 27.65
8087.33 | 38.36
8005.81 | 34.19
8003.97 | 33.87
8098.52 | 38.94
